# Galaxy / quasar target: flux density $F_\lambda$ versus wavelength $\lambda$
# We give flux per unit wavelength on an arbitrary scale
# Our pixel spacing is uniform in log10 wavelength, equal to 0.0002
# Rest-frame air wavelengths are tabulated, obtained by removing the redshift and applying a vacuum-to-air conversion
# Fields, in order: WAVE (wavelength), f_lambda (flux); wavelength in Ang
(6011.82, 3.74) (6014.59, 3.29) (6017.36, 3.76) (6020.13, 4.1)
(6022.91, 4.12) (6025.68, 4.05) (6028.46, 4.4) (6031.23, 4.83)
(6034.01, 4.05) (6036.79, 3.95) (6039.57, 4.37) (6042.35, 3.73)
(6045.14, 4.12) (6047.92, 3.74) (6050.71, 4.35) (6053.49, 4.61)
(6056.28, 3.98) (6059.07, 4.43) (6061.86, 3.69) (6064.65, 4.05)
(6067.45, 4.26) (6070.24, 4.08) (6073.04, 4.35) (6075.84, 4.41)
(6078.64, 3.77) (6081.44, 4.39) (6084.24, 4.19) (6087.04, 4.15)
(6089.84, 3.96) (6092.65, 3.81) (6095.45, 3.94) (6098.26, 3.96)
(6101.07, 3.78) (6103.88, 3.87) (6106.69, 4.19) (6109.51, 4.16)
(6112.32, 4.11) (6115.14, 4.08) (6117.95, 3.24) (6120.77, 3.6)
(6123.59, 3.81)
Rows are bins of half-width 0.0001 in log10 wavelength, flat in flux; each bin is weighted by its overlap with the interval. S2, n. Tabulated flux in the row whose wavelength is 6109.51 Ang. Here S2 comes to 4.16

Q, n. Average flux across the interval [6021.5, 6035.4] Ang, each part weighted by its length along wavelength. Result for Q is 4.29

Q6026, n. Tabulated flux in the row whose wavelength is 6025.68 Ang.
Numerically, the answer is 4.05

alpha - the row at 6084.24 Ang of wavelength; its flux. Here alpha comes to 4.19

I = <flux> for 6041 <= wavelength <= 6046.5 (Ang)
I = 3.92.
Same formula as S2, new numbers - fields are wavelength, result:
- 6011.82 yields 3.74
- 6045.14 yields 4.12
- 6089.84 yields 3.96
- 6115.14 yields 4.08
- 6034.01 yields 4.05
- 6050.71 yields 4.35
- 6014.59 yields 3.29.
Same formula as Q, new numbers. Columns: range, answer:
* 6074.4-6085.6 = 4.19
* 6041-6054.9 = 4.11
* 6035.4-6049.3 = 3.98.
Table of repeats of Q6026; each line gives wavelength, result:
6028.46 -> 4.4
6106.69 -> 4.19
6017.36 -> 3.76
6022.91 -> 4.12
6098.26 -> 3.96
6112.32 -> 4.11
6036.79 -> 3.95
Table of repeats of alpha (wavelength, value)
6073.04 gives 4.35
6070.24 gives 4.08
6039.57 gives 4.37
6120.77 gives 3.6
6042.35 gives 3.73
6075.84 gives 4.41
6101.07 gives 3.78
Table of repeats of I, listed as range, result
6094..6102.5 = 3.89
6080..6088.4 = 4.24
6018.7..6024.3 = 4.11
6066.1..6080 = 4.17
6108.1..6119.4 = 3.9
